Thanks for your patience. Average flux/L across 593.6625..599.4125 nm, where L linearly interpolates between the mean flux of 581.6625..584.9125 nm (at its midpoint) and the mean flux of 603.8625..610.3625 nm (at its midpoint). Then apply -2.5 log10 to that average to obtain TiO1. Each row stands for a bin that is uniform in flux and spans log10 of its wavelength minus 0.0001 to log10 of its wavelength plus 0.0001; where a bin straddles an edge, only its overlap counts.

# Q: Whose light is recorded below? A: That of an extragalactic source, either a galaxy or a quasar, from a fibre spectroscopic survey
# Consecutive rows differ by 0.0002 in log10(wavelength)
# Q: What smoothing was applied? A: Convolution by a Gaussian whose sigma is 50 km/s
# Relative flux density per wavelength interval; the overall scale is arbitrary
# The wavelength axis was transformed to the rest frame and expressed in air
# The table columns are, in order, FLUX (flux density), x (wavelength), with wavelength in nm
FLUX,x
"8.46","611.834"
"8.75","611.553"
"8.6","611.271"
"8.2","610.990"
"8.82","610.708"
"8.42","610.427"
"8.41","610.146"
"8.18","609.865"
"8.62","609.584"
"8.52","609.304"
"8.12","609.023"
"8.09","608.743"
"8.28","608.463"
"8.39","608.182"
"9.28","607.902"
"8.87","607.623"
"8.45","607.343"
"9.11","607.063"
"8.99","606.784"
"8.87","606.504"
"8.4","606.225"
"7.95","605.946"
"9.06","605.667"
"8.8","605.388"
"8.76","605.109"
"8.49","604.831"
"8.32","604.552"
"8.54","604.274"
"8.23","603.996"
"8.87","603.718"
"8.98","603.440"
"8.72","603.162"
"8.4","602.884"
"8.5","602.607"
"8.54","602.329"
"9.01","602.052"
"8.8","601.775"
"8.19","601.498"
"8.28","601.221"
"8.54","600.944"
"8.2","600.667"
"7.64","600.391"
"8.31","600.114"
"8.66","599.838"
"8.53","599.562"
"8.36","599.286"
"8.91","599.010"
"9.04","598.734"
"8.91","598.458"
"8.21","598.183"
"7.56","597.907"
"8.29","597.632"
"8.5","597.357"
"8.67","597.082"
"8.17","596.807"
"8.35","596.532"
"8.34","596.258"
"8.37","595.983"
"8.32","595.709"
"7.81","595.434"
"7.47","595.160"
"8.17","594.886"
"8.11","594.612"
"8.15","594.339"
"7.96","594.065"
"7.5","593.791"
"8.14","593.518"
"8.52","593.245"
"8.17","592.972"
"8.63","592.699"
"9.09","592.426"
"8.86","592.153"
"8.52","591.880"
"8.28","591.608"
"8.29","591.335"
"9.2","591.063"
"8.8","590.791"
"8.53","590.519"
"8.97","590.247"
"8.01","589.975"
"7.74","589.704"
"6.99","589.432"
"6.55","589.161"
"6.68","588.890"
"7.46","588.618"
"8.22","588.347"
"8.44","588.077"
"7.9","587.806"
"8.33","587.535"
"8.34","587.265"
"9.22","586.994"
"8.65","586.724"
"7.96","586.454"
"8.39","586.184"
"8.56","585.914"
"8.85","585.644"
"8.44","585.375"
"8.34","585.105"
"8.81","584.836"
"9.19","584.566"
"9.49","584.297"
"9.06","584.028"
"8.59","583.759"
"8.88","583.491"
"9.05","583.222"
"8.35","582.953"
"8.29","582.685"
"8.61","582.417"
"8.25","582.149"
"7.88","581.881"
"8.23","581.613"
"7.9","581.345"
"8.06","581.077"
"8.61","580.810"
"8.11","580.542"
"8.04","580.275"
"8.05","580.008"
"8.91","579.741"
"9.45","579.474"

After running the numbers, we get 0.05 mag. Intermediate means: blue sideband 8.69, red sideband 8.55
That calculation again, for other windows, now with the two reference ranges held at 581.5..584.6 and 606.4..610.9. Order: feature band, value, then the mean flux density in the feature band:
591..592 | 0.012 mag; 8.53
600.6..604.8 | 0.006 mag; 8.55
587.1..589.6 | 0.128 mag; 7.67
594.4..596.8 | 0.064 mag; 8.12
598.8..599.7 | -0.004 mag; 8.63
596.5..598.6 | 0.035 mag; 8.33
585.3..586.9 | 0.017 mag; 8.5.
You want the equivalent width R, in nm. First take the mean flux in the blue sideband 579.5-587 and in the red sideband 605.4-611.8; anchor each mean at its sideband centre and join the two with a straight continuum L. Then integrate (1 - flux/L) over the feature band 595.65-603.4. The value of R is 0.09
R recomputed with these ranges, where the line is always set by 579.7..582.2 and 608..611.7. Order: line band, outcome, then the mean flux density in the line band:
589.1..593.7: -0.04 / 8.33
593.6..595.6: 0.10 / 7.89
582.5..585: -0.20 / 8.85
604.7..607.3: -0.10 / 8.71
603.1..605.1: -0.05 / 8.6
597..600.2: -0.06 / 8.5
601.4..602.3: -0.03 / 8.68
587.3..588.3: 0.00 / 8.24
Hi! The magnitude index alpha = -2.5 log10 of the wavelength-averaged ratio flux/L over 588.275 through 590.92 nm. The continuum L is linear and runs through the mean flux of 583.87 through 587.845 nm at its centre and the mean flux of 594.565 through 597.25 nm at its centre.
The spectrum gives 0.09 mag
